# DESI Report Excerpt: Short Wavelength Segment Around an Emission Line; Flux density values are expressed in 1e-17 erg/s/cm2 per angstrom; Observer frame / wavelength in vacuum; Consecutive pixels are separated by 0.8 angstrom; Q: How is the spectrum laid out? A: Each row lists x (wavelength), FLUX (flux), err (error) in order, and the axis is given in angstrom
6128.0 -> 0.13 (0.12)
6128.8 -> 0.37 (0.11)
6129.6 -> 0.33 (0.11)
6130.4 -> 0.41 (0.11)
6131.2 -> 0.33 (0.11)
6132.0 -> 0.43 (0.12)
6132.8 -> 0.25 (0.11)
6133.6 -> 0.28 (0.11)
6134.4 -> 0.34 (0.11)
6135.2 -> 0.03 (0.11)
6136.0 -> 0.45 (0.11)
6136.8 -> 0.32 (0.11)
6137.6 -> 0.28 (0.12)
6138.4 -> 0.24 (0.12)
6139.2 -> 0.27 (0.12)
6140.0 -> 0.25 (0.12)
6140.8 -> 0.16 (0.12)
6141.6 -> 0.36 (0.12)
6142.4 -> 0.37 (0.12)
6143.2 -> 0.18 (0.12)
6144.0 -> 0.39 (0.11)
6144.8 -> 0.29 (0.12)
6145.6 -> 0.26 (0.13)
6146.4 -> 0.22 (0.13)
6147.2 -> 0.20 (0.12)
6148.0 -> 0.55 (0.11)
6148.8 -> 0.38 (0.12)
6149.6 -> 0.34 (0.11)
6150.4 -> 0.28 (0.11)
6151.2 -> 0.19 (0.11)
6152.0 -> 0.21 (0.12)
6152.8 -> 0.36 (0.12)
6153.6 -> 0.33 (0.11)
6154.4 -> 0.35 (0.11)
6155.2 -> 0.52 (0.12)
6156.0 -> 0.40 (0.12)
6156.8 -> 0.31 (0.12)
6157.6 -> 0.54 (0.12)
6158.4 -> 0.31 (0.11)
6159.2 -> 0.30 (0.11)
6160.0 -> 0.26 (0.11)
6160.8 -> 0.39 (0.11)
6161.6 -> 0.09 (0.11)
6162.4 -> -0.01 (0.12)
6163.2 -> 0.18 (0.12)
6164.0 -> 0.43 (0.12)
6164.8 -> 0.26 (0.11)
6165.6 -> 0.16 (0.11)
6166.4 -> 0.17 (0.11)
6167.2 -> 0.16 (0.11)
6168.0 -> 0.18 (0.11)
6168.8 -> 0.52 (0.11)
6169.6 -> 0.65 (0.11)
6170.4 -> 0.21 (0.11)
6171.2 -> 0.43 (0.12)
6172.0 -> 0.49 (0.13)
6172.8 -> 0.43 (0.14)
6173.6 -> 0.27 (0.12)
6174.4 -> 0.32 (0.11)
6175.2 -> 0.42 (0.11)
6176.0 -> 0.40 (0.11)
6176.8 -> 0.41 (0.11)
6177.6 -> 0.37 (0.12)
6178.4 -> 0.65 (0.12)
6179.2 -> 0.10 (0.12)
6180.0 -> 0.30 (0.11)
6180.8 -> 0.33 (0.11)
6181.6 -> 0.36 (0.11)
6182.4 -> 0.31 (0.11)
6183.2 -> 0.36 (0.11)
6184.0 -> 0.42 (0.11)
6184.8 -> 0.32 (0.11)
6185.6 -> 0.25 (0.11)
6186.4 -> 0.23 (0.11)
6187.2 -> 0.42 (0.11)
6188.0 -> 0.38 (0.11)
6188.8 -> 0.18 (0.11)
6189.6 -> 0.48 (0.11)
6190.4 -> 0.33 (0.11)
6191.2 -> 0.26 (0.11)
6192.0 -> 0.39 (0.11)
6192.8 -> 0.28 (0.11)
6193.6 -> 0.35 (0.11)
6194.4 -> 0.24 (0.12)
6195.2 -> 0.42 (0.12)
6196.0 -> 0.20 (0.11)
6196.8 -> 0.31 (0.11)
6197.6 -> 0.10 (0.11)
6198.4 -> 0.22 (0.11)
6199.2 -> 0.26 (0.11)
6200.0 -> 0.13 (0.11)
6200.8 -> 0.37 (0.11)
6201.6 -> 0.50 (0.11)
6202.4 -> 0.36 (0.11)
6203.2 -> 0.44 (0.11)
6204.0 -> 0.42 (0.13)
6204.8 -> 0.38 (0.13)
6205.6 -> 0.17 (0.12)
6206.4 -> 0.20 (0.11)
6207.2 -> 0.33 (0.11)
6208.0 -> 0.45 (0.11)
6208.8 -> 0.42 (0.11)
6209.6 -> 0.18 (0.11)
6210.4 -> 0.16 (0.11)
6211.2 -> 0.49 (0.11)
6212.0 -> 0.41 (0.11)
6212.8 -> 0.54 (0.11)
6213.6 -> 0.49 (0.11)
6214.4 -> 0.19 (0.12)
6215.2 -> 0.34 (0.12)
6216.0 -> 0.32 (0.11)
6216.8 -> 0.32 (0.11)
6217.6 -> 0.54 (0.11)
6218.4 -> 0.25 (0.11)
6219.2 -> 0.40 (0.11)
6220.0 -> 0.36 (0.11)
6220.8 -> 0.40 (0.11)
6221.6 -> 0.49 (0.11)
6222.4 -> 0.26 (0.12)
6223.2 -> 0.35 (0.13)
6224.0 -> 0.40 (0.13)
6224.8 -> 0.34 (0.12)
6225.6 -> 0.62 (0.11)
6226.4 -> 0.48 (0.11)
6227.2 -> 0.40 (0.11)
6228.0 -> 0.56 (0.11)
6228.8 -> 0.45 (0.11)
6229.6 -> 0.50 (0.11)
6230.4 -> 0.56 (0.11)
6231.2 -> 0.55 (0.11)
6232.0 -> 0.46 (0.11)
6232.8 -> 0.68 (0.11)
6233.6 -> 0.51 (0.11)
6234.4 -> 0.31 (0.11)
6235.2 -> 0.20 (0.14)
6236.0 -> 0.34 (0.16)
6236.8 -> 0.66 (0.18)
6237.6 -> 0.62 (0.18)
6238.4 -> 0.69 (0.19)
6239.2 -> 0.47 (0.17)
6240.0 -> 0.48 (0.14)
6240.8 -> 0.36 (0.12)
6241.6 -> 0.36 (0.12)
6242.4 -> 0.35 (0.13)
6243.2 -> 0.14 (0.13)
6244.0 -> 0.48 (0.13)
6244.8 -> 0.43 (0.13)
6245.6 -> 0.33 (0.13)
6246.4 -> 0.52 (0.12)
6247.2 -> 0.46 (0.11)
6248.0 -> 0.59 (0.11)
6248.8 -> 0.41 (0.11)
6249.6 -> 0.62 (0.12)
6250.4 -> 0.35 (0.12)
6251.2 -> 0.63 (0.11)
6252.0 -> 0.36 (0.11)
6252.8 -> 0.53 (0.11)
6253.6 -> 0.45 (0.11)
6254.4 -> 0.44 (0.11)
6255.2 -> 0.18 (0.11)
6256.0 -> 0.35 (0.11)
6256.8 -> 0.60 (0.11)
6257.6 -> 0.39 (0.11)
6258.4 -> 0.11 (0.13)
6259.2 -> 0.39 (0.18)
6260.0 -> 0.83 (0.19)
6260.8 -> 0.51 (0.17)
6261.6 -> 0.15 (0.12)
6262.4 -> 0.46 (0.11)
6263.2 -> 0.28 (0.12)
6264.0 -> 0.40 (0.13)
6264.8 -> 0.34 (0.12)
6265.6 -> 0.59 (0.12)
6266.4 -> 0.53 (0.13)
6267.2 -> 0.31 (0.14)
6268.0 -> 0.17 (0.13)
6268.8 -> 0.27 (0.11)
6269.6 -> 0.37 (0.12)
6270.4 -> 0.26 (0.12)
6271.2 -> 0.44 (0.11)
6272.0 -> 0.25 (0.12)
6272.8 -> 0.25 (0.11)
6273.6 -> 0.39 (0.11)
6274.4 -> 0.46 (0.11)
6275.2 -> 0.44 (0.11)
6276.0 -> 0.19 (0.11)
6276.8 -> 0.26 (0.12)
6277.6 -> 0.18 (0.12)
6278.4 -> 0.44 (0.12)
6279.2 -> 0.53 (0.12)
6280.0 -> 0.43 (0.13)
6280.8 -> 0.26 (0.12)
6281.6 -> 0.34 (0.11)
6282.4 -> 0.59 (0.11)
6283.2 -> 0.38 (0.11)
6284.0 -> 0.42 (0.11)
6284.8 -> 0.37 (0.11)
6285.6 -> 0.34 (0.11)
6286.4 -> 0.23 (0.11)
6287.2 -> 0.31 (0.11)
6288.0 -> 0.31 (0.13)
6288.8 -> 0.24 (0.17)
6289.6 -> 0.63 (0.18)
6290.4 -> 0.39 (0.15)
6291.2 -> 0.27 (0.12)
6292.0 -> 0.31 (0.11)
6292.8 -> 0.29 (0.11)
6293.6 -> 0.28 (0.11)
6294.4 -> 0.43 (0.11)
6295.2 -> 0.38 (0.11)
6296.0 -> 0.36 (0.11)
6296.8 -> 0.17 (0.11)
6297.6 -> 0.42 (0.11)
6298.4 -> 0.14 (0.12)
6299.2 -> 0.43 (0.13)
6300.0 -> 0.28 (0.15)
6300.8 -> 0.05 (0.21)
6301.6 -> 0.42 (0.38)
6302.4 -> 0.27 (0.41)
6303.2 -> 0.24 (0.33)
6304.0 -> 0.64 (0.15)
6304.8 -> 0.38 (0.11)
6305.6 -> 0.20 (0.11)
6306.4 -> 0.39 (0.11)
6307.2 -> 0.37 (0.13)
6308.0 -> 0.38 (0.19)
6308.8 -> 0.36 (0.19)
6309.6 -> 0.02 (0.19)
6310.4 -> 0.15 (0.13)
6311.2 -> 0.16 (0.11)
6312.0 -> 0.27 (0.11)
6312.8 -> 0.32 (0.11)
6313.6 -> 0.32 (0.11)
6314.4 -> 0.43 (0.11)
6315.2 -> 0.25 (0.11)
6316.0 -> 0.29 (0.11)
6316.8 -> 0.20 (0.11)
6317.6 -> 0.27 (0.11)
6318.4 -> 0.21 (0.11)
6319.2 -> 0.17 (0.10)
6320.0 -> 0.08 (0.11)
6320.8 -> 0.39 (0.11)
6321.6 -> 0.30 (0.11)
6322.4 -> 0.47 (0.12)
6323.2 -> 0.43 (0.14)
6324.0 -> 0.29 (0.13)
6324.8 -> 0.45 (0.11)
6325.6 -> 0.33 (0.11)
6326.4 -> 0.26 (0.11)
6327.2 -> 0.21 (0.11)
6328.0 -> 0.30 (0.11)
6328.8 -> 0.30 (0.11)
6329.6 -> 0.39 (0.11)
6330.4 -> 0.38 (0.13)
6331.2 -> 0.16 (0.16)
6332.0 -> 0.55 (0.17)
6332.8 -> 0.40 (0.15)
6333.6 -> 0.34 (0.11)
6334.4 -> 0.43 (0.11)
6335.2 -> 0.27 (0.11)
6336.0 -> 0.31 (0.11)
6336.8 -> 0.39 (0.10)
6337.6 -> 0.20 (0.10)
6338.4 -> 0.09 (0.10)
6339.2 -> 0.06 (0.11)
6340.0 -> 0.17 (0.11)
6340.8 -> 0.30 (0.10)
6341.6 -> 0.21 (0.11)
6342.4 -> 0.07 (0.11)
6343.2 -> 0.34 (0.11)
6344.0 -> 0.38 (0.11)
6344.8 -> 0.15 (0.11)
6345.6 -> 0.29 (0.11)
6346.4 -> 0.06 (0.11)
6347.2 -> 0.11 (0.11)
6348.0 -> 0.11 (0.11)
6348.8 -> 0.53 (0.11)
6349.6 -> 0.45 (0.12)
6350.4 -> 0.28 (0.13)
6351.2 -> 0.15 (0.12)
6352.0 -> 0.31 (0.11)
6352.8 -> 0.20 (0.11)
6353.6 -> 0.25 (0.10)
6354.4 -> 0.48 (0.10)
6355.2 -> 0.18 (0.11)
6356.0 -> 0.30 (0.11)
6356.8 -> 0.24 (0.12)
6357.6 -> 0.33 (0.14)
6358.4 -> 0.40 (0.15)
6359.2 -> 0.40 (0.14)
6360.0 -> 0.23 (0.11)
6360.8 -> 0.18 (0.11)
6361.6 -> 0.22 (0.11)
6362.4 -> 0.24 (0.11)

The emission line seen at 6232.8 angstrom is C III] 1909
